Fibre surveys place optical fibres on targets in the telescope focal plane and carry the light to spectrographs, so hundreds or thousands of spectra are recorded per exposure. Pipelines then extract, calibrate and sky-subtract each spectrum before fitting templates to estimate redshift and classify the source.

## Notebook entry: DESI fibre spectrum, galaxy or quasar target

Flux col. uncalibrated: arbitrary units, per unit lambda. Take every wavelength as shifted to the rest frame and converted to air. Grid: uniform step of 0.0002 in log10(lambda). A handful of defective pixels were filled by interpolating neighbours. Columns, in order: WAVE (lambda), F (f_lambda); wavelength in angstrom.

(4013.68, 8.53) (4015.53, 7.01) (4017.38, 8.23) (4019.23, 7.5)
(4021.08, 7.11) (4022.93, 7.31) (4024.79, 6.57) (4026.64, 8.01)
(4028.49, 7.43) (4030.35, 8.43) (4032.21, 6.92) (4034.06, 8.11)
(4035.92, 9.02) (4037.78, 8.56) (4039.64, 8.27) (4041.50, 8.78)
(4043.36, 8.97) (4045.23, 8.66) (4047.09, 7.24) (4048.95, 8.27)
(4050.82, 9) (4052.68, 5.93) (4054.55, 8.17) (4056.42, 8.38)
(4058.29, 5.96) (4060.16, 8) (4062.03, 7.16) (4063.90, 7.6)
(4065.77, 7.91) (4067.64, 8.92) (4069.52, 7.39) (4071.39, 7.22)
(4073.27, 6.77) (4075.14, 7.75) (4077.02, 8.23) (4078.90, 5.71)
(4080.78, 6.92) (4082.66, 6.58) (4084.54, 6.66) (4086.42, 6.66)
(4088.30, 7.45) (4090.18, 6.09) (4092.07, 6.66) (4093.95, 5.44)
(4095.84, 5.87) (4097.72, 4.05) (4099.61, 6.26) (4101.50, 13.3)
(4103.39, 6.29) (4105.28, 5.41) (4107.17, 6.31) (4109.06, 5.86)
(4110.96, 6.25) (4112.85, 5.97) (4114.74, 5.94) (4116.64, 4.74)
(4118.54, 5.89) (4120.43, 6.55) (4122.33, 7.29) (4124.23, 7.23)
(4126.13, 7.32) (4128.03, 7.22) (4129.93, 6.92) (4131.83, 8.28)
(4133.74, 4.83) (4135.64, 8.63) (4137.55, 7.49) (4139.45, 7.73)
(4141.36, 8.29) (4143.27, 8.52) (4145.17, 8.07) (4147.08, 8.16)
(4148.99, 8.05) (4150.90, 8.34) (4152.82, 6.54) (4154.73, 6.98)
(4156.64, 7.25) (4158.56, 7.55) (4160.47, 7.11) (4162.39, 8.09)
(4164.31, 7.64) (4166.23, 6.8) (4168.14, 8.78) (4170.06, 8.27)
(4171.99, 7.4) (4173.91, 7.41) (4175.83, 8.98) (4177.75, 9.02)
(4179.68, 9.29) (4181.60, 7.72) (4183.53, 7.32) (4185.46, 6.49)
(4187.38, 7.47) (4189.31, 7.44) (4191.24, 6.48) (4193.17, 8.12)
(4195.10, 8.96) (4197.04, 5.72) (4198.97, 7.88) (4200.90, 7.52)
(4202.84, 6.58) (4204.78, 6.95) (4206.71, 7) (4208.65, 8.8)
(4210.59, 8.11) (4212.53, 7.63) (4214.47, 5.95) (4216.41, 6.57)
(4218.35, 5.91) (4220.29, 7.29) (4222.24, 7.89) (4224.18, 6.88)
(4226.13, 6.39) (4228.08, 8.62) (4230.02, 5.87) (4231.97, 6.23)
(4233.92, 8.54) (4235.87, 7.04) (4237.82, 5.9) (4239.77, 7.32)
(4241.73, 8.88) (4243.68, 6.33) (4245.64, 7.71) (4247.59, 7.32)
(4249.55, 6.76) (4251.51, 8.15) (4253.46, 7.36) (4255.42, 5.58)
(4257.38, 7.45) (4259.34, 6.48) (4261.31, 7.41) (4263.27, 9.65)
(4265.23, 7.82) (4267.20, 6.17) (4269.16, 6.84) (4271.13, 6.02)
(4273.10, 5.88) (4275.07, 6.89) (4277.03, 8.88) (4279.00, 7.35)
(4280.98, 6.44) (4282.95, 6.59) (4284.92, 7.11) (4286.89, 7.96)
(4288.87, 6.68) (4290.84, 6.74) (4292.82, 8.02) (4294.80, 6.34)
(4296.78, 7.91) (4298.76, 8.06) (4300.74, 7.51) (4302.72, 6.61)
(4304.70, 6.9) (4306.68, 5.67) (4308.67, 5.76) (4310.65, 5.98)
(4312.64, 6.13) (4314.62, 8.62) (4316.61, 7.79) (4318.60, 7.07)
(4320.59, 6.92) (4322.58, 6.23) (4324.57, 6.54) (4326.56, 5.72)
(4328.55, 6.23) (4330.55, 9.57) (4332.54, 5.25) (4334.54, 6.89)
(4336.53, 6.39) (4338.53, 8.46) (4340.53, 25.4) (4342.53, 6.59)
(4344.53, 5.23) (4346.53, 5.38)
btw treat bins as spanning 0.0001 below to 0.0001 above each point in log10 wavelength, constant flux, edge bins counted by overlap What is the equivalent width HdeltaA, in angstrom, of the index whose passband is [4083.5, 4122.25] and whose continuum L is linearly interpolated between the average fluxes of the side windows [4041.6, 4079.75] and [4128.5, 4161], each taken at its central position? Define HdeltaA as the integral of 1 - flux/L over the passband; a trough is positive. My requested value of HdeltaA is 6.2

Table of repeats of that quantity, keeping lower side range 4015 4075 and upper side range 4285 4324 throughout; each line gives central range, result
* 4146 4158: -0.2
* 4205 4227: 0.4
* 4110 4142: 2.9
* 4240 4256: -0.3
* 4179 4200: -0.5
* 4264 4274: 0.7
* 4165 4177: -0.9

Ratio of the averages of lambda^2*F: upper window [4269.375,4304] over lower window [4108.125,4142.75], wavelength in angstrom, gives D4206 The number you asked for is 1.1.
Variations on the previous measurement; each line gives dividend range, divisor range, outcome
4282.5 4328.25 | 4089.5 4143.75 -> 1.11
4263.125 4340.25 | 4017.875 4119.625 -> 1.11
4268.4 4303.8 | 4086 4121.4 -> 1.22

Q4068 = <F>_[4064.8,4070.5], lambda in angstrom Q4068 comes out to 8.07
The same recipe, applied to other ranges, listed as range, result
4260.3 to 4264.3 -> 8.51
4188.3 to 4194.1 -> 7.34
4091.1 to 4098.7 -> 5.51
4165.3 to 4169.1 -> 7.82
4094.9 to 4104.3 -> 7.16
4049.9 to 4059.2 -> 7.49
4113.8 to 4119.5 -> 5.52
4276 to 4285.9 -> 7.28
